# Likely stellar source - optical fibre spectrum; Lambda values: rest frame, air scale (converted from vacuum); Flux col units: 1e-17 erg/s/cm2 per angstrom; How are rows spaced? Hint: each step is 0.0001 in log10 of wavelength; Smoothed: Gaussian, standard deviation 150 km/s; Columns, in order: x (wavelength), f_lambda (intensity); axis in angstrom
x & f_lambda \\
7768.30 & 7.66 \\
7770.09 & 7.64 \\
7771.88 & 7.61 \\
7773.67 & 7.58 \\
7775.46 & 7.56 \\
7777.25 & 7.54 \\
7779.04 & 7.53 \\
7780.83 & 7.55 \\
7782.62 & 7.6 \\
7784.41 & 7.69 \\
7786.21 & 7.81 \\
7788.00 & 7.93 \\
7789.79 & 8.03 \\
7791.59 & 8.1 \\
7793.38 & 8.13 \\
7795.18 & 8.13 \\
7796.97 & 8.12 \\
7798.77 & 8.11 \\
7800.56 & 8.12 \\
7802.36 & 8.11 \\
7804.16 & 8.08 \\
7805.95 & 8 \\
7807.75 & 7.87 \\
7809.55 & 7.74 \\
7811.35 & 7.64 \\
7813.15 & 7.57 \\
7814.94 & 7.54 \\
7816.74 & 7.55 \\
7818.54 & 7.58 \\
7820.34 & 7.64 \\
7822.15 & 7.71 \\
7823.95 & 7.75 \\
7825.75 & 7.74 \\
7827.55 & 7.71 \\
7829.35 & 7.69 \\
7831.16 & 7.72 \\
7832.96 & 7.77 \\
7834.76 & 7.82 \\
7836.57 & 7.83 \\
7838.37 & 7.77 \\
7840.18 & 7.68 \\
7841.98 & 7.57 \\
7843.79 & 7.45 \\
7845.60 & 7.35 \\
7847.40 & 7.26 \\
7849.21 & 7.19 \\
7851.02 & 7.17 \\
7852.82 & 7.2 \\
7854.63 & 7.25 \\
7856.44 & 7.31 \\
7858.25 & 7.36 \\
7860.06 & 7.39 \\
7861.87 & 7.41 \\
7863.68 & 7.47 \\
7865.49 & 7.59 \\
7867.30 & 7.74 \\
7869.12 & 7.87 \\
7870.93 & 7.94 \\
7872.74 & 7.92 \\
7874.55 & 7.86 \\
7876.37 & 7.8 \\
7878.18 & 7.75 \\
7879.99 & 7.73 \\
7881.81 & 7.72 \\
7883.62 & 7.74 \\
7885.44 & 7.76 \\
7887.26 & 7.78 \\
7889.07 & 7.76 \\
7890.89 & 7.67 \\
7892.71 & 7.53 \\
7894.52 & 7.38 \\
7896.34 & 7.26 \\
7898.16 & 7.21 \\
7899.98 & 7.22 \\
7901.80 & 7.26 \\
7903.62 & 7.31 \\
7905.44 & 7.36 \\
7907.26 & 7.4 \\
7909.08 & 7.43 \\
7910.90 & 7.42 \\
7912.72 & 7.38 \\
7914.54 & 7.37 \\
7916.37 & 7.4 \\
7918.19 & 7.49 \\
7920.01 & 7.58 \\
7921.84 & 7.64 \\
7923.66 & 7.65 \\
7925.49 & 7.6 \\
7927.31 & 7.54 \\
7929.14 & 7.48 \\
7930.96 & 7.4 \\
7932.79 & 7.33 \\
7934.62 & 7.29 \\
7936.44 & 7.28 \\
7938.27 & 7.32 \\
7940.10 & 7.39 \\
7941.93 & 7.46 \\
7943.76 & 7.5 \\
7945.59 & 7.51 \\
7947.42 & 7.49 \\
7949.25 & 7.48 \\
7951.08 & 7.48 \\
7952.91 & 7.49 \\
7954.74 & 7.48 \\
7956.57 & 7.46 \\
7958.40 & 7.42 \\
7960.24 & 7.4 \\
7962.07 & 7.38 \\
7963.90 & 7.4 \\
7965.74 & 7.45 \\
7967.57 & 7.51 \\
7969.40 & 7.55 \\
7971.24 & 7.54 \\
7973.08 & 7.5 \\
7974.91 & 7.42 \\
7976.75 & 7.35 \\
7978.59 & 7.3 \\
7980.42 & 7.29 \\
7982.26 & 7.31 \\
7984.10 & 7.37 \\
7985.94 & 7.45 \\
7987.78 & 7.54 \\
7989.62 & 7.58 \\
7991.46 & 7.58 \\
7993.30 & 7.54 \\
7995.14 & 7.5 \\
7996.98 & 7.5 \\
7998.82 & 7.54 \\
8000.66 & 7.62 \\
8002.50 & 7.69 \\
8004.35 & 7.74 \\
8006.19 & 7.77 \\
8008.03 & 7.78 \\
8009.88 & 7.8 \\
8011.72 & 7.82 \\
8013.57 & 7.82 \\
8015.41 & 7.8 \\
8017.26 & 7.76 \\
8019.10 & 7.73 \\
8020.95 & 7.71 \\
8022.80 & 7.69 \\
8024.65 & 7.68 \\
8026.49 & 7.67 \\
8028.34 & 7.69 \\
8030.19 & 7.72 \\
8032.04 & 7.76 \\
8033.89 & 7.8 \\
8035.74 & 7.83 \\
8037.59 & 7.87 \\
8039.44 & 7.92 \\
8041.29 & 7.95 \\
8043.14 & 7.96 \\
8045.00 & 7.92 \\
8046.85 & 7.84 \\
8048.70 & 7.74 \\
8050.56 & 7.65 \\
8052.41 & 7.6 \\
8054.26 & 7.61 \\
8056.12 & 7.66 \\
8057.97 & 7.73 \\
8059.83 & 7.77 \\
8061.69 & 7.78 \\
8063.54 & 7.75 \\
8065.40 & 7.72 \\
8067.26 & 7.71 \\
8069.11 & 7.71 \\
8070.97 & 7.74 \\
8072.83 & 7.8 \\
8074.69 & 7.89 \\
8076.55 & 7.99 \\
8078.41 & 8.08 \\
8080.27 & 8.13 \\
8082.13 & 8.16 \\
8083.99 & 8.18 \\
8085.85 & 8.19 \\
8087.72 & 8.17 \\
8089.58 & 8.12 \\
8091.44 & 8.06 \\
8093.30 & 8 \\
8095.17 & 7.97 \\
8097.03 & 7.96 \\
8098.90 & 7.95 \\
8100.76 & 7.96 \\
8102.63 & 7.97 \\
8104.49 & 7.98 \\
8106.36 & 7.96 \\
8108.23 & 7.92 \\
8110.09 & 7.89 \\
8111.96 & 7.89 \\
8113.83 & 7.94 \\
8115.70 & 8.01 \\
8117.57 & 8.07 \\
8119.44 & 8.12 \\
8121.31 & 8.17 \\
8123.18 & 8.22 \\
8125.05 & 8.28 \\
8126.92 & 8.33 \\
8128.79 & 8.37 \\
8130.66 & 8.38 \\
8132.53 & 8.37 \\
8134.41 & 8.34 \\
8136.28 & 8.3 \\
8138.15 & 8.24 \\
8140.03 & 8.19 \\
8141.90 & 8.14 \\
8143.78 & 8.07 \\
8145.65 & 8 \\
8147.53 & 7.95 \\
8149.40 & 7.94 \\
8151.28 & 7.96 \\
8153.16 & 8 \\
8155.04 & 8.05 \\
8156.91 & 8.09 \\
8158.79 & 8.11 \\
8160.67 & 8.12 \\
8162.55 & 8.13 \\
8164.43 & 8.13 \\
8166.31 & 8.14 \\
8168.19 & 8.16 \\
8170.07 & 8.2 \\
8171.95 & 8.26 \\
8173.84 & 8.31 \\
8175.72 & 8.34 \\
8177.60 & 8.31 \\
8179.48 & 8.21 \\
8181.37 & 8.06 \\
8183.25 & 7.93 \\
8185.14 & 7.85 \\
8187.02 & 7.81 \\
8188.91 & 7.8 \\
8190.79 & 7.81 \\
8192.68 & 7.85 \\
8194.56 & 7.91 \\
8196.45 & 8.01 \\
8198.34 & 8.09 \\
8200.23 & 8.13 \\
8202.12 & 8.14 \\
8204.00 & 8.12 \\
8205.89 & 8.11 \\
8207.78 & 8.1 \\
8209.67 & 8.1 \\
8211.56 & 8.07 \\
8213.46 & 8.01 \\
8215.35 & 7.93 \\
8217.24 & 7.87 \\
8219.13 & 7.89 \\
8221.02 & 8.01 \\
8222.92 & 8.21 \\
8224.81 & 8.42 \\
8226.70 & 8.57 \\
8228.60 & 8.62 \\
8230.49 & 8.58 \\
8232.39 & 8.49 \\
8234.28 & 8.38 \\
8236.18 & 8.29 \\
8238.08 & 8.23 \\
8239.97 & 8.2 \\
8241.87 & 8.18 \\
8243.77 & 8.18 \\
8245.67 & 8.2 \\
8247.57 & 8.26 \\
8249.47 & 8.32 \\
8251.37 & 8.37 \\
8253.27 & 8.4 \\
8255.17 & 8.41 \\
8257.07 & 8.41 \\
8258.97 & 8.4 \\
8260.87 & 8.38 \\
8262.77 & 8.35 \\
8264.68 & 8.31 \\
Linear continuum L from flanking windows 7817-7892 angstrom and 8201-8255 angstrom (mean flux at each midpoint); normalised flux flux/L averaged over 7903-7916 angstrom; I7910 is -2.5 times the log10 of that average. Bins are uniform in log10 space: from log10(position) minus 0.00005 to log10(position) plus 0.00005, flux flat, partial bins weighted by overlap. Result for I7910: 0.05 mag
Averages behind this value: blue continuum 7.62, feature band 7.38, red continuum 8.23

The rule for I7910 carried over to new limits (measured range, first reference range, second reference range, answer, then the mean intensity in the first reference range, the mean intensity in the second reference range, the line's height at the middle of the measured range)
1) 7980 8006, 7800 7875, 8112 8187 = 0.05 mag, 7.64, 8.14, 7.89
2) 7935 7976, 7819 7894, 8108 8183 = 0.05 mag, 7.62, 8.14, 7.8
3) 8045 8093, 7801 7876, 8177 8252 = 0.01 mag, 7.63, 8.14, 7.94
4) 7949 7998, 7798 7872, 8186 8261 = 0.05 mag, 7.64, 8.18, 7.83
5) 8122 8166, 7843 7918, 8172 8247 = -0.02 mag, 7.5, 8.14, 8.01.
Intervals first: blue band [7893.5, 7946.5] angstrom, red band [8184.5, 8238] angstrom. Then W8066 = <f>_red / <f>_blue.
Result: 1.10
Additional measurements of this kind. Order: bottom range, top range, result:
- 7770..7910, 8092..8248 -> 1.06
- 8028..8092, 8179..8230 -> 1.03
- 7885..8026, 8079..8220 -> 1.08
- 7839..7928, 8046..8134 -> 1.06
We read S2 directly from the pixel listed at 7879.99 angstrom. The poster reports 7.73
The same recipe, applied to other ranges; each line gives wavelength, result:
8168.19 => 8.16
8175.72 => 8.34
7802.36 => 8.11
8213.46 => 8.01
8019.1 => 7.73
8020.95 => 7.71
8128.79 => 8.37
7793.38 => 8.13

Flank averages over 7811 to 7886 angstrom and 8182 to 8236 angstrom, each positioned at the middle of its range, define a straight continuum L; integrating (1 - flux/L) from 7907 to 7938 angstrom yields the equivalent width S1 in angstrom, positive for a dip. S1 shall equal 1.0 angstrom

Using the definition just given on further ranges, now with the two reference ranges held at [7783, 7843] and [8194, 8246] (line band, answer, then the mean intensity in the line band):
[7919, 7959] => 2.35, 7.47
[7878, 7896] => 0.51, 7.67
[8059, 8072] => 0.49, 7.74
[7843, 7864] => 1.46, 7.31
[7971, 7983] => 0.88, 7.38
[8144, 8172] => 0.17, 8.08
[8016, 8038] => 0.74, 7.74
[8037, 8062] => 0.77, 7.78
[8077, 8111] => 0.15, 8.04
